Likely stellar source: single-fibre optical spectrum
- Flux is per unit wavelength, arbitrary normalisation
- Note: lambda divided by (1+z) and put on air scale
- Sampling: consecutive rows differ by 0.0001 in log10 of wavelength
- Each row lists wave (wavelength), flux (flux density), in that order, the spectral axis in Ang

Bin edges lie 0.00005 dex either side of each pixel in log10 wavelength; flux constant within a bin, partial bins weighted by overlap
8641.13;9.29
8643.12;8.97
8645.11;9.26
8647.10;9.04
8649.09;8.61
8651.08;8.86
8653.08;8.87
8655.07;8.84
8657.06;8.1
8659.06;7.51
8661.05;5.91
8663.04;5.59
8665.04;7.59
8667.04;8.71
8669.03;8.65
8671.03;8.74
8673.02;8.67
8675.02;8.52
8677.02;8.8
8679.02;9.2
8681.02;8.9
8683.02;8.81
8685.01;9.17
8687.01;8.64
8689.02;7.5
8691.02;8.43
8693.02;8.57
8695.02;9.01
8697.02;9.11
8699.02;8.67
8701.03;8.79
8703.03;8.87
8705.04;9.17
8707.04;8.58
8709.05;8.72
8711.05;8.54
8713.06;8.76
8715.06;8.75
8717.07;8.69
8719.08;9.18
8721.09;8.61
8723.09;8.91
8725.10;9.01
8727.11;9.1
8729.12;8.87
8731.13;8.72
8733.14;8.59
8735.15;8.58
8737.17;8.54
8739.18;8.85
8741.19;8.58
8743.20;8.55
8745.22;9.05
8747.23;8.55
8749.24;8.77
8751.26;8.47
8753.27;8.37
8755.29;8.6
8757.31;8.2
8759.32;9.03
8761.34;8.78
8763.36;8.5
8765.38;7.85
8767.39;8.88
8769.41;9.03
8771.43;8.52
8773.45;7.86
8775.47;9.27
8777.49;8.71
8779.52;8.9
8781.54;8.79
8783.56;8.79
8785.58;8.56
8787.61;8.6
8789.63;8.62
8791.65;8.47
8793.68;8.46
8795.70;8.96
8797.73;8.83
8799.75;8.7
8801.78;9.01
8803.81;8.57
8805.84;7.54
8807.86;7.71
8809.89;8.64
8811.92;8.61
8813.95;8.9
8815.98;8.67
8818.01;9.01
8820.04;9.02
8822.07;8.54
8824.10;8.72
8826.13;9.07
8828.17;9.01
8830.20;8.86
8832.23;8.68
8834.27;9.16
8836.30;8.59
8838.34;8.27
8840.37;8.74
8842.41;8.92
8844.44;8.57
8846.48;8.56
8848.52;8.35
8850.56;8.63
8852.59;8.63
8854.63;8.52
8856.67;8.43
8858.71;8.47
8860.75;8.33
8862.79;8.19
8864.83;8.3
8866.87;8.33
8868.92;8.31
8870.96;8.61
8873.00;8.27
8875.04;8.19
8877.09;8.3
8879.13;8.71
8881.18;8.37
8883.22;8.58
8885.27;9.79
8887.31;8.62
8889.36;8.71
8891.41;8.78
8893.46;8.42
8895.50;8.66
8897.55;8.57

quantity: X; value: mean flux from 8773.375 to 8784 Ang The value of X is 8.79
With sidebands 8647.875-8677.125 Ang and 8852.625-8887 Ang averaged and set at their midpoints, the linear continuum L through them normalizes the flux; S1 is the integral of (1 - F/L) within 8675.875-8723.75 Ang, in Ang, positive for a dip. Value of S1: -3.4 Ang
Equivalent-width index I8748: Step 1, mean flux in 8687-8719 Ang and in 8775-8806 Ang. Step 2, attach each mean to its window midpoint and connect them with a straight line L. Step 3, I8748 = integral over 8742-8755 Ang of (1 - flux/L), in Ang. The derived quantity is 0.1 Ang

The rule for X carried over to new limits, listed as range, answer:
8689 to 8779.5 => 8.7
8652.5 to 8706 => 8.42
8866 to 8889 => 8.56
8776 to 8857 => 8.66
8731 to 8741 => 8.64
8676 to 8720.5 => 8.76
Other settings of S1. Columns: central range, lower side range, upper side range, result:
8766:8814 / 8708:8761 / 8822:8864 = 0.3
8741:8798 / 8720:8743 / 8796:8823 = 0.3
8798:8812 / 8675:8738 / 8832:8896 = 0.4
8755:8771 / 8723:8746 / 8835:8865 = 0.2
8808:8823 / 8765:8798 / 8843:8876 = -0.3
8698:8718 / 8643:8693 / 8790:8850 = -0.7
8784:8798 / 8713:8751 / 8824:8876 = 0.0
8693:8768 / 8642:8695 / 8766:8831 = -1.6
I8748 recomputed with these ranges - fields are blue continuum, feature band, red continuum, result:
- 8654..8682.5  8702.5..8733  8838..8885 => -2.22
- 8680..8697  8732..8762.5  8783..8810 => -0.17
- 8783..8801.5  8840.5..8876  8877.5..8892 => 1.18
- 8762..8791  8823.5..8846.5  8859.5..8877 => -0.93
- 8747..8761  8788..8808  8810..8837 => 0.49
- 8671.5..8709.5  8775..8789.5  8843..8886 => -0.27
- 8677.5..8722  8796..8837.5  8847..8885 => -0.76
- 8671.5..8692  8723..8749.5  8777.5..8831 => -0.27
